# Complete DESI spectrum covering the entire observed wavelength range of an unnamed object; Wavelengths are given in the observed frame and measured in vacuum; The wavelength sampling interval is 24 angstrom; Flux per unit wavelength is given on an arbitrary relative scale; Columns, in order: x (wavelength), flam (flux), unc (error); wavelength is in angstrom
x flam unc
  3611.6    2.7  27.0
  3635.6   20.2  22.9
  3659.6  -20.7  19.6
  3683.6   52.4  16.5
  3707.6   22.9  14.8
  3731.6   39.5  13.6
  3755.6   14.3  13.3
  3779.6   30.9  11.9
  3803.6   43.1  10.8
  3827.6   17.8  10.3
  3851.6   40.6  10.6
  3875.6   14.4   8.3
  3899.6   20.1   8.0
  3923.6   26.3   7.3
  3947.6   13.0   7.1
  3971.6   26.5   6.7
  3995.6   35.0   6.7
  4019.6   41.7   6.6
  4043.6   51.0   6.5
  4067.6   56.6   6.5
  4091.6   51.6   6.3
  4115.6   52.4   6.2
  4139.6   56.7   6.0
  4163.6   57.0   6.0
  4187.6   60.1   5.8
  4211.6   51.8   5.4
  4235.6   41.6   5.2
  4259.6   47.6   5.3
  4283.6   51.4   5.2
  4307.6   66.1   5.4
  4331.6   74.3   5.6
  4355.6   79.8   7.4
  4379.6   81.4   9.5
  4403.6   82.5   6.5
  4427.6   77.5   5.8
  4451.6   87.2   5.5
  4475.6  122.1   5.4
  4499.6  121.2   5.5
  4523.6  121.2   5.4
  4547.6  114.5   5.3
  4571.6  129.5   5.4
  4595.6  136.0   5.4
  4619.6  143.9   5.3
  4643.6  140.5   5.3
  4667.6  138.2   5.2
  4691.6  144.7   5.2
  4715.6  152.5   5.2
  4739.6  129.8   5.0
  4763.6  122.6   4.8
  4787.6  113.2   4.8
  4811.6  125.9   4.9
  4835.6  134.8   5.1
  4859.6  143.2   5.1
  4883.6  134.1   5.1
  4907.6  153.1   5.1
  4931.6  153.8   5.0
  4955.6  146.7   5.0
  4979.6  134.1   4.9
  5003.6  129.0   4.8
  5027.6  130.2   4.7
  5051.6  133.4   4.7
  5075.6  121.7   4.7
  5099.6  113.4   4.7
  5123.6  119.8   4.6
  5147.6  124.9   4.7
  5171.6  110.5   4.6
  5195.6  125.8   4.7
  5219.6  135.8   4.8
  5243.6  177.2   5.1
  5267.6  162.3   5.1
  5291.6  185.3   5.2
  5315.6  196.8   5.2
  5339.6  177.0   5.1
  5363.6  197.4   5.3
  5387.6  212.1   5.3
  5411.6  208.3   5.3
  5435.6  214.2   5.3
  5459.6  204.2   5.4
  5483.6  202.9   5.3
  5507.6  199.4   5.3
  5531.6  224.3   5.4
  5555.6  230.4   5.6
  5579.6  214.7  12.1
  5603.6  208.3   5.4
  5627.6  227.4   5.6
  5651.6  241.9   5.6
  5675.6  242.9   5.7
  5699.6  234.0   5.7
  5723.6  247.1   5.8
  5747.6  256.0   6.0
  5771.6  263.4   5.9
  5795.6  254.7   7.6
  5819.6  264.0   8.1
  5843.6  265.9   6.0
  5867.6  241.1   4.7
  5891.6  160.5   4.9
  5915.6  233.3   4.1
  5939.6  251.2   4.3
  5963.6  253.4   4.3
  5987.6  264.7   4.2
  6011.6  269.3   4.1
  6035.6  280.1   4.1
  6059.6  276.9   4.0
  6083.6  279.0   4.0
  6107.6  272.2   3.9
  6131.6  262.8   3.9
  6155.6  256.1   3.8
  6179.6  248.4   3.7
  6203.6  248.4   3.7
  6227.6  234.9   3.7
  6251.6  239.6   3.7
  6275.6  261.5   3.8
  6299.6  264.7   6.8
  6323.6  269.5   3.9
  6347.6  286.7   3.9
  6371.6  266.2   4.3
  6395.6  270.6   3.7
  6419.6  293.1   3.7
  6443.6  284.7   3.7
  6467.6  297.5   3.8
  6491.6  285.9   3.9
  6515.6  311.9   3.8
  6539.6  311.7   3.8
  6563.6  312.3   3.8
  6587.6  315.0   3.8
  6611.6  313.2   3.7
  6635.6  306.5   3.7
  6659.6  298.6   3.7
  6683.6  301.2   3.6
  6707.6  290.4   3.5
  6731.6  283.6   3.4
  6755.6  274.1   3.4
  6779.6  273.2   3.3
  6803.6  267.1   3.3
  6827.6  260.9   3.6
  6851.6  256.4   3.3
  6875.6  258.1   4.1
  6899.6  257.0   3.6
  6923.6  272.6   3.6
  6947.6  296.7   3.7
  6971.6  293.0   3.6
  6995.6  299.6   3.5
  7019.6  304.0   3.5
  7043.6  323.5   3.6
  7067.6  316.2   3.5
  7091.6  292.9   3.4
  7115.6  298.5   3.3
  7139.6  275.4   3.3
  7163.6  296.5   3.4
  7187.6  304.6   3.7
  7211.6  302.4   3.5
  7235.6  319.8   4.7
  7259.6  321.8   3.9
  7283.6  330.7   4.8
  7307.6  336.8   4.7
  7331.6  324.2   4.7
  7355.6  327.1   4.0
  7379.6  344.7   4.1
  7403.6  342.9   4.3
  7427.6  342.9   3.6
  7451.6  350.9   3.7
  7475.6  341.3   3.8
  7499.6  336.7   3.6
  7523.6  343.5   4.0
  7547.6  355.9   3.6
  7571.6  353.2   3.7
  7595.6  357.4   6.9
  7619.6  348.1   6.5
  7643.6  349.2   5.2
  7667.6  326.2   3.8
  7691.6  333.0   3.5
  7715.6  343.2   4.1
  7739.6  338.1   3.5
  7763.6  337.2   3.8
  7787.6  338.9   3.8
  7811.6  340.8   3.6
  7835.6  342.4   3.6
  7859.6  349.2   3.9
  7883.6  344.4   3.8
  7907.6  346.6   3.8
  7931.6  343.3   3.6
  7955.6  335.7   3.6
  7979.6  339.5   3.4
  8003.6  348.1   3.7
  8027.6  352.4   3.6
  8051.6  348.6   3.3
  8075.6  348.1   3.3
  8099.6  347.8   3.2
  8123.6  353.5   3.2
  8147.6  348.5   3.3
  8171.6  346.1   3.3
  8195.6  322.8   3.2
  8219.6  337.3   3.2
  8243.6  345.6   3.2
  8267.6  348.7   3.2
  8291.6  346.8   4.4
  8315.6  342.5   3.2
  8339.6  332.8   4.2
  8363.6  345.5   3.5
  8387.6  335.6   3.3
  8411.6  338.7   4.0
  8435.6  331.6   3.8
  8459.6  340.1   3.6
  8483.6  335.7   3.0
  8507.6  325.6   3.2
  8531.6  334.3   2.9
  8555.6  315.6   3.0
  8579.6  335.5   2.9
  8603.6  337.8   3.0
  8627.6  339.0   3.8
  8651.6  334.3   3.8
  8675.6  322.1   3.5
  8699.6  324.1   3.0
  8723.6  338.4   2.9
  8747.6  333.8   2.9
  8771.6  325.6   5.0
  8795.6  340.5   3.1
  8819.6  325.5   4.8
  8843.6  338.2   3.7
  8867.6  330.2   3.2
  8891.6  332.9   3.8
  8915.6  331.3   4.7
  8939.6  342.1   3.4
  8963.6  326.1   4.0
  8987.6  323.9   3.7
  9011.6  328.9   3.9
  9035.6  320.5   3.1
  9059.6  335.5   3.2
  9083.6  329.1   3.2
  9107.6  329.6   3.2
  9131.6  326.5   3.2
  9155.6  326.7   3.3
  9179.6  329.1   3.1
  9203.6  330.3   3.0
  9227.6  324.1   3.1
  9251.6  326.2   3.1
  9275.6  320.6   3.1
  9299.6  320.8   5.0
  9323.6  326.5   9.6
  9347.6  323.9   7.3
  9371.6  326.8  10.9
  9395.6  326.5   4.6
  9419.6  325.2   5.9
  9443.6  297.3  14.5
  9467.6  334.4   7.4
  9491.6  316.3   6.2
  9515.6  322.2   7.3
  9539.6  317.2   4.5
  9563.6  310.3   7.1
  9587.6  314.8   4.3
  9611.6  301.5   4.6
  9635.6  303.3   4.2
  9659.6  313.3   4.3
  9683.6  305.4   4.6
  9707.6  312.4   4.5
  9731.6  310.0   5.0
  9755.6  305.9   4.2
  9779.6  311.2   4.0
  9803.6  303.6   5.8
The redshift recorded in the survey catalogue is 0.00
